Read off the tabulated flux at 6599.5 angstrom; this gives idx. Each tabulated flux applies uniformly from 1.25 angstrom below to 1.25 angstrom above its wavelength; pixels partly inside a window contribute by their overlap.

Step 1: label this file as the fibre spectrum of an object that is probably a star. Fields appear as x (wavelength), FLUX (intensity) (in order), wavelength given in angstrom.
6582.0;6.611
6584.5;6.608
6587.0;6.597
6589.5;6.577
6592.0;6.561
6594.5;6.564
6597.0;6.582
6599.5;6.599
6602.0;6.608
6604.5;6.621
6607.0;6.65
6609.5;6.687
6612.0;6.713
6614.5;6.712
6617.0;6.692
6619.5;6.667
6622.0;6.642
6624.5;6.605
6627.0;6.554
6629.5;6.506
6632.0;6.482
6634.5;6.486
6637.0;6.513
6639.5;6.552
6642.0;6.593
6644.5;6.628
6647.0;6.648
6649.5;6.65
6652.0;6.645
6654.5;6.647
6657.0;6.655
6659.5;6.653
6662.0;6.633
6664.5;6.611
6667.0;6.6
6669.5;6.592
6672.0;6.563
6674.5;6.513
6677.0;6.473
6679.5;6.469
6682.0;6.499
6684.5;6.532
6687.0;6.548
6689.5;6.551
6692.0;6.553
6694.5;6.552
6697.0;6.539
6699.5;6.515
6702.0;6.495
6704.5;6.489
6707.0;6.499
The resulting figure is 6.599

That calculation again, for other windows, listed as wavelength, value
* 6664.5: 6.611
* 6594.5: 6.564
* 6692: 6.553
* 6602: 6.608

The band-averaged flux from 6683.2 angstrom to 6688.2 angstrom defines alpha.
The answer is 6.54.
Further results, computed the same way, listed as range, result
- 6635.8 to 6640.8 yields 6.53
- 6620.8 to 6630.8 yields 6.58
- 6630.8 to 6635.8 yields 6.48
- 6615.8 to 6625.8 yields 6.65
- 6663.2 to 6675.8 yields 6.58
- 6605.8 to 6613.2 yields 6.68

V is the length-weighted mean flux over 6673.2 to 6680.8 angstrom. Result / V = 6.49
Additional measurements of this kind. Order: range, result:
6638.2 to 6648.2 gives 6.6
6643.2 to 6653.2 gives 6.64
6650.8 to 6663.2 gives 6.65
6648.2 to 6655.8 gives 6.65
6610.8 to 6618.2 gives 6.71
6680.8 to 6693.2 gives 6.54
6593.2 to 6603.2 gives 6.59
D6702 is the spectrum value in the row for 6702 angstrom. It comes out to 6.495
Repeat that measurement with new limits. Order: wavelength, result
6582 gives 6.611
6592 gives 6.561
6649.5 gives 6.65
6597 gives 6.582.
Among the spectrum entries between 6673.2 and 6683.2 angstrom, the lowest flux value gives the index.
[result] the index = 6.469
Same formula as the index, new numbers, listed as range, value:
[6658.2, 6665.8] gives 6.611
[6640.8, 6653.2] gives 6.593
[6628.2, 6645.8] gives 6.482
